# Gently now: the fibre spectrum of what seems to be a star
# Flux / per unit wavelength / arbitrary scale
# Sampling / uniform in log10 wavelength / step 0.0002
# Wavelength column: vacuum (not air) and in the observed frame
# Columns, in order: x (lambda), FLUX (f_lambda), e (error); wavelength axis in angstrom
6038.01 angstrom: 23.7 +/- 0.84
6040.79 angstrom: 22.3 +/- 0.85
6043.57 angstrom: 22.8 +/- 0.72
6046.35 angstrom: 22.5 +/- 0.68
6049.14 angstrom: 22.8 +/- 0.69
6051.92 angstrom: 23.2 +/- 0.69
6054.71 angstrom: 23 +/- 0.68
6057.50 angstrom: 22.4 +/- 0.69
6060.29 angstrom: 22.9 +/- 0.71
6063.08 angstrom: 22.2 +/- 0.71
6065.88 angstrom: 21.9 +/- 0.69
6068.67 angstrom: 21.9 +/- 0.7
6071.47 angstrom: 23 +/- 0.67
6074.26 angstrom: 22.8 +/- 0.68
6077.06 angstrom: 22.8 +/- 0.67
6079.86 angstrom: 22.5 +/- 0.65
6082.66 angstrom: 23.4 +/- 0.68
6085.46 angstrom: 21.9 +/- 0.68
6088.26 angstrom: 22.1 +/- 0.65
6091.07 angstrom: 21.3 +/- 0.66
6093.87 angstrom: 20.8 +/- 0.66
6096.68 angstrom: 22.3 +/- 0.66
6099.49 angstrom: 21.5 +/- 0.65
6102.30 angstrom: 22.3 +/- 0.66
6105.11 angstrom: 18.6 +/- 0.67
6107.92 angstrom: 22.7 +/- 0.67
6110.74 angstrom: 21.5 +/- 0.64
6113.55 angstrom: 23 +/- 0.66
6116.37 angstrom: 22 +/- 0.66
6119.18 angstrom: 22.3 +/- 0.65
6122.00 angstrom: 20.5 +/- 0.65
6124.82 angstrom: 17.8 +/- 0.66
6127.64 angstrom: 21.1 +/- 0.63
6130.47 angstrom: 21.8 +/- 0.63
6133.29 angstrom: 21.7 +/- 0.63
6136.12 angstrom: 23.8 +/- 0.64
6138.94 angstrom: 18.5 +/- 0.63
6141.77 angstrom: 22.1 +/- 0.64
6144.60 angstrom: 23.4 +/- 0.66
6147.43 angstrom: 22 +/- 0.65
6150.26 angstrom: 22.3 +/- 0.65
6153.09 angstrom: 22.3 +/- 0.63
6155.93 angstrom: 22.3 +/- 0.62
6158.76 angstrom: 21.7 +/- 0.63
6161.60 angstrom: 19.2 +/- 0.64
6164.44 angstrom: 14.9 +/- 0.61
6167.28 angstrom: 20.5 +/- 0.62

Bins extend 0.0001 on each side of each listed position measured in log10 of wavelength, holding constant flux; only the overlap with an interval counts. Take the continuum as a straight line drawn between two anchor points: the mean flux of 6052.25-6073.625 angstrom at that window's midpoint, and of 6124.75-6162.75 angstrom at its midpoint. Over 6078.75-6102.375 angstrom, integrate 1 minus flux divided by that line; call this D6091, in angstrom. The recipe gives 0.2 angstrom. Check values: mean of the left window 22.5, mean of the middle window 22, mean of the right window 21.6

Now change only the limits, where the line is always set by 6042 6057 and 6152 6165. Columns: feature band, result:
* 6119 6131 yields 0.38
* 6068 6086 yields -0.38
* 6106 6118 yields -0.41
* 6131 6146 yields -0.78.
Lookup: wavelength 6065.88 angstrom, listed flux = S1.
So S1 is 21.9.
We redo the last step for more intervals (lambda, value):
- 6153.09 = 22.3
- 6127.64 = 21.1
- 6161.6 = 19.2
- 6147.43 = 22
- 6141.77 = 22.1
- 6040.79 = 22.3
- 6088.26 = 22.1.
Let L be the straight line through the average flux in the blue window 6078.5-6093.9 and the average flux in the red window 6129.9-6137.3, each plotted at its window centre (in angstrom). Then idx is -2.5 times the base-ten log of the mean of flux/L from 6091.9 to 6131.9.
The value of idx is 0.05 mag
